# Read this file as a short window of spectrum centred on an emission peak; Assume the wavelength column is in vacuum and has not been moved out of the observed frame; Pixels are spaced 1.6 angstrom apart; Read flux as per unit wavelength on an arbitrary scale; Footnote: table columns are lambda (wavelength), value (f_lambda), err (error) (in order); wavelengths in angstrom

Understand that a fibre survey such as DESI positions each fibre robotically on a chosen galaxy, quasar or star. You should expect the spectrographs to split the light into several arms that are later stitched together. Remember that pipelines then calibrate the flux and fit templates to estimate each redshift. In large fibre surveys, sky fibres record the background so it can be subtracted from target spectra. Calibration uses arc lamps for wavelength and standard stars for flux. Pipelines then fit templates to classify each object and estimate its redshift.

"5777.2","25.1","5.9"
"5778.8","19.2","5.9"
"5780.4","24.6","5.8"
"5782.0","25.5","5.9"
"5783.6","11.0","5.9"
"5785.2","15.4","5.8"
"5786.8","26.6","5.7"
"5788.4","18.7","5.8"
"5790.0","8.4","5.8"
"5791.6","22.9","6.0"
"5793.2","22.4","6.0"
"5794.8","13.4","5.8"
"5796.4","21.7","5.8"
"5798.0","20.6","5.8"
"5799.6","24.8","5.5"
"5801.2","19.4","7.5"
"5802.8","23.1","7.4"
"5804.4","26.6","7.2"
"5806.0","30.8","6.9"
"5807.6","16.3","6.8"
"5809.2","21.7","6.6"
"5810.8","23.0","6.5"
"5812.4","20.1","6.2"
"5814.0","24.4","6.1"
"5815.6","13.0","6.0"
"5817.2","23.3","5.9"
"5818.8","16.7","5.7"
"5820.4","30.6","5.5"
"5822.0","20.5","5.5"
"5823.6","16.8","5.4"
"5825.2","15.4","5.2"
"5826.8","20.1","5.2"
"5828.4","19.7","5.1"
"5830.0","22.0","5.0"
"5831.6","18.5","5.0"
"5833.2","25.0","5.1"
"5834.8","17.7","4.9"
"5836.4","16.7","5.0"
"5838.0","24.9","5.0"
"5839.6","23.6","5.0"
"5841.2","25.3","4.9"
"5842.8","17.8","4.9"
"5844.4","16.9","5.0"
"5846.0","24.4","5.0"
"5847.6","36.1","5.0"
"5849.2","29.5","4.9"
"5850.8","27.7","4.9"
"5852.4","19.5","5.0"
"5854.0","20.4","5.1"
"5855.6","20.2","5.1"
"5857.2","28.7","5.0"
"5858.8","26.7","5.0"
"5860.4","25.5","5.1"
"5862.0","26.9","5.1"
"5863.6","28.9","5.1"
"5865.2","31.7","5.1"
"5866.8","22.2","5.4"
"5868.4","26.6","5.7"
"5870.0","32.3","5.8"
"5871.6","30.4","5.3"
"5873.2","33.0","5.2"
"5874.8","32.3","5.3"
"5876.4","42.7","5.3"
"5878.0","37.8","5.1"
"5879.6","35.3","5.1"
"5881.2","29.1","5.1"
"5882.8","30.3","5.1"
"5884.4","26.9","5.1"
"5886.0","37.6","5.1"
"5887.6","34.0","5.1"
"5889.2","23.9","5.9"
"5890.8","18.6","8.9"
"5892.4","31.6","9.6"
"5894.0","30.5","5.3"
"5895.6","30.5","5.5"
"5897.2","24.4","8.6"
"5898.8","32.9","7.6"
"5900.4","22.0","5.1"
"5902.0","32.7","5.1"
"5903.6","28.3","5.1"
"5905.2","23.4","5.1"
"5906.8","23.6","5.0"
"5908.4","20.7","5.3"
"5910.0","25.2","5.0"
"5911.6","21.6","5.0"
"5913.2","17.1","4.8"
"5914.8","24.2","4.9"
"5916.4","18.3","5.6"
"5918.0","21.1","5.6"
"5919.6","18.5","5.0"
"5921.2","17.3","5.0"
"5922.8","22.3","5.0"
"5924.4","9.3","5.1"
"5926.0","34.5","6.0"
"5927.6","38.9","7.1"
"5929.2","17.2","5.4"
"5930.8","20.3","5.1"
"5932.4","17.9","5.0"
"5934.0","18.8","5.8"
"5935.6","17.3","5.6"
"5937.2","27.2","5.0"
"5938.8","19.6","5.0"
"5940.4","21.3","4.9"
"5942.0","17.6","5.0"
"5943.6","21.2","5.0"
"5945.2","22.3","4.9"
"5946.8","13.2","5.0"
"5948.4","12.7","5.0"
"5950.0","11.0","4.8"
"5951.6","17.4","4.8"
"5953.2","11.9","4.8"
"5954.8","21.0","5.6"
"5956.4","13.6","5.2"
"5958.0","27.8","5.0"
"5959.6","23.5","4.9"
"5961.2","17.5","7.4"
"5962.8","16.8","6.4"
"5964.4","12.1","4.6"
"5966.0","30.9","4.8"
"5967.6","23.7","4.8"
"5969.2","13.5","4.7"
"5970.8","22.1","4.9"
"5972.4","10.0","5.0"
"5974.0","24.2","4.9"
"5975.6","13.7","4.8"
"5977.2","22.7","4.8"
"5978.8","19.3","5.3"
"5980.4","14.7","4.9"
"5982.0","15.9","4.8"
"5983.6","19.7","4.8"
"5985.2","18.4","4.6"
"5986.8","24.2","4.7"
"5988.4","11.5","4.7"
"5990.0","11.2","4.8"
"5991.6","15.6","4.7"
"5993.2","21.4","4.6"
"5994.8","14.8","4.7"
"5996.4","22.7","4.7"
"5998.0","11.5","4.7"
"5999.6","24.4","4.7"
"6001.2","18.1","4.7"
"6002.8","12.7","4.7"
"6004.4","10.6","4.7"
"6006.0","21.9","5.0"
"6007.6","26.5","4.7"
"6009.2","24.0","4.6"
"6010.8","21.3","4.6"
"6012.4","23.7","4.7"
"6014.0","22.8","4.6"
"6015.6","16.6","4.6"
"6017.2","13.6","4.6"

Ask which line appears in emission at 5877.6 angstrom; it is Mg II 2798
